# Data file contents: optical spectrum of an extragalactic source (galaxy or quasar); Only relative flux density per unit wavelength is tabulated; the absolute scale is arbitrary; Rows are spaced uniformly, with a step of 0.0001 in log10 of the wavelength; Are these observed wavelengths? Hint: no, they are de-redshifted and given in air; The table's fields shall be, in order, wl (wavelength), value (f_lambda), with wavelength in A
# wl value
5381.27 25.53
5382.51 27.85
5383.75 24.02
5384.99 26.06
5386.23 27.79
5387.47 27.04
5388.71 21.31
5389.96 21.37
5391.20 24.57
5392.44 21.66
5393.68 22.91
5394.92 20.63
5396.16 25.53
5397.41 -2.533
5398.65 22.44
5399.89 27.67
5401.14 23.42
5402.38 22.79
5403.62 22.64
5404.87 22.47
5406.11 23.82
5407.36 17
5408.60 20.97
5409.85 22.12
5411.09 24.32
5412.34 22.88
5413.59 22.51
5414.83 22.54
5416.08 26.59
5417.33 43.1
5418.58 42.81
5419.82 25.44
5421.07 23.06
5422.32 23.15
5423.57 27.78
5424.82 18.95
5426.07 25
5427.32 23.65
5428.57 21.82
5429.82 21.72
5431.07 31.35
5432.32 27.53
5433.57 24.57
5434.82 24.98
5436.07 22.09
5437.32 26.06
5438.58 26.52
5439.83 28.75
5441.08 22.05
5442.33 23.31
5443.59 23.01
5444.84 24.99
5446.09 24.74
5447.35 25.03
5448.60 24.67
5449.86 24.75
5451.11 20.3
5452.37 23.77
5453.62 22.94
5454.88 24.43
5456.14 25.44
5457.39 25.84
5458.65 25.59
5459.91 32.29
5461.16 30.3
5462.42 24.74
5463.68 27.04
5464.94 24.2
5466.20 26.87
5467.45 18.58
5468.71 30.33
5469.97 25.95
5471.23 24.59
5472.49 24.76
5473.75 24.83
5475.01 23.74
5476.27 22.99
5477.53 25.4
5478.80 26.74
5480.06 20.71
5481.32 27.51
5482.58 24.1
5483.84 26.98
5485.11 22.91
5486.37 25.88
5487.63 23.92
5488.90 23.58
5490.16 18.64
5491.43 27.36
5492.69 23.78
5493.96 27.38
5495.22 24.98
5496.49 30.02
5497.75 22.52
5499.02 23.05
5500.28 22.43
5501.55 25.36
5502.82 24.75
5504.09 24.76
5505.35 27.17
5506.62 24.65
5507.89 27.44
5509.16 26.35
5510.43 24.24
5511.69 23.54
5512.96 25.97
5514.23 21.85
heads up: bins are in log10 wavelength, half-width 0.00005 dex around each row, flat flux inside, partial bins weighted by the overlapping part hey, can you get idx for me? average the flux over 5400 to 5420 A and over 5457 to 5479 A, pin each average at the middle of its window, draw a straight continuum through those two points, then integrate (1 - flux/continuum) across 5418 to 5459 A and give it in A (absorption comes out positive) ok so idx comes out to 0.9 A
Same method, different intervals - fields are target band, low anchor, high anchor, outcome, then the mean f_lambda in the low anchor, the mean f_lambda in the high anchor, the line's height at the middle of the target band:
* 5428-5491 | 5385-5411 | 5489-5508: -3.2 A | 21.9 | 24.8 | 23.7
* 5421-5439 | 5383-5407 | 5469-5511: -1.0 A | 22.4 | 24.9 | 23.3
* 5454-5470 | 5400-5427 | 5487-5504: -1.0 A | 25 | 24.4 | 24.7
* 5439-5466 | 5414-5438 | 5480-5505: 0.5 A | 26.4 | 24.7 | 25.7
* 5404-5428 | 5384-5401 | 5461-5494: -2.4 A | 22.1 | 24.8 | 22.9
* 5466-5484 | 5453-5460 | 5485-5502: 0.1 A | 25.6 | 24.5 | 25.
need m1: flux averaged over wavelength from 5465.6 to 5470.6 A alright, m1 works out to 25.5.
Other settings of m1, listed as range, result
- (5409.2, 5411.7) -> 23.2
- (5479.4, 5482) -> 24.2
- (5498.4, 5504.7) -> 24.1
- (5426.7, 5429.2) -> 22.7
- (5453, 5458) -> 24.7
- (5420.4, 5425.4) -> 23.3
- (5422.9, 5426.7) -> 23.9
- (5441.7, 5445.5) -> 23.8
